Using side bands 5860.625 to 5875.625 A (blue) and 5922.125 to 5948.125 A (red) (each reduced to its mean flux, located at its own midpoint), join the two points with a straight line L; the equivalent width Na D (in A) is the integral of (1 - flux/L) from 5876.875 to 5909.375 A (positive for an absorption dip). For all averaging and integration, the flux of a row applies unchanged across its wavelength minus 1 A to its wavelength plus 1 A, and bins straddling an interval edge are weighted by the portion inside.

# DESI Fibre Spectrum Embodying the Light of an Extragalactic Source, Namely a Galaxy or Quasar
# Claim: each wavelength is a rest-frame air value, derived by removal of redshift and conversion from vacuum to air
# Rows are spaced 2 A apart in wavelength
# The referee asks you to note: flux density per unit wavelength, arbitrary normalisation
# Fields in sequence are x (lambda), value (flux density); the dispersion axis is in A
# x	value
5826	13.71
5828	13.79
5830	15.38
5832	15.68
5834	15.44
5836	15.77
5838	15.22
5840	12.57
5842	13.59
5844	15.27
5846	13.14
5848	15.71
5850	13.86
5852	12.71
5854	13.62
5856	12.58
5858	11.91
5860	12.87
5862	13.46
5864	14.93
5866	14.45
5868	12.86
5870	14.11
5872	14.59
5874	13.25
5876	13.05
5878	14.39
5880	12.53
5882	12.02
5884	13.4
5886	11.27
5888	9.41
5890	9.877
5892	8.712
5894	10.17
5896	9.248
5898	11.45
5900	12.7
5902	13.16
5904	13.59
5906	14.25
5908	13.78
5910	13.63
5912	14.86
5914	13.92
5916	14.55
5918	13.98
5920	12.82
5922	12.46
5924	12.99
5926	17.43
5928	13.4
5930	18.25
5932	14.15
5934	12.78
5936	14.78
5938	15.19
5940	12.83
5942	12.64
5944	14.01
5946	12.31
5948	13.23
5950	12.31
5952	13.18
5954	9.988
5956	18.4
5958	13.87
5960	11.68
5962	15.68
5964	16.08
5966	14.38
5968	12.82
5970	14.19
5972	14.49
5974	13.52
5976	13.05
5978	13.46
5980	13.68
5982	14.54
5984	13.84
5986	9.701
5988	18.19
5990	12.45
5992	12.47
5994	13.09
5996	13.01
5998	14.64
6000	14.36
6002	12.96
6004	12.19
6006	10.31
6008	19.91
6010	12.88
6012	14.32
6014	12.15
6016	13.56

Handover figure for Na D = 4.84 A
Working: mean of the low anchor 13.9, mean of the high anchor 14.1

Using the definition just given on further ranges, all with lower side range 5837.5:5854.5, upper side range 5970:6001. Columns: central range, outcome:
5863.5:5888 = 1.2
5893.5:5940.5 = 0.5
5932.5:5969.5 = 0.1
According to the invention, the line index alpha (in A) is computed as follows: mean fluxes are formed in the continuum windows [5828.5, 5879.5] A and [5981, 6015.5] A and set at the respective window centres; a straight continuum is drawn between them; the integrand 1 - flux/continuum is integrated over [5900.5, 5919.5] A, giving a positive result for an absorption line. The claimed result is -0.1 A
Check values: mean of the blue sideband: 14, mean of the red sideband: 13.6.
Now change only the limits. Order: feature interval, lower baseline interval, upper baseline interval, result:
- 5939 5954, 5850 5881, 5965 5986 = 0.9 A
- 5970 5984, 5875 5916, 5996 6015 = -0.5 A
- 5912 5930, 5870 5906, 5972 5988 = -2.4 A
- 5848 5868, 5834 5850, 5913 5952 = 1.3 A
